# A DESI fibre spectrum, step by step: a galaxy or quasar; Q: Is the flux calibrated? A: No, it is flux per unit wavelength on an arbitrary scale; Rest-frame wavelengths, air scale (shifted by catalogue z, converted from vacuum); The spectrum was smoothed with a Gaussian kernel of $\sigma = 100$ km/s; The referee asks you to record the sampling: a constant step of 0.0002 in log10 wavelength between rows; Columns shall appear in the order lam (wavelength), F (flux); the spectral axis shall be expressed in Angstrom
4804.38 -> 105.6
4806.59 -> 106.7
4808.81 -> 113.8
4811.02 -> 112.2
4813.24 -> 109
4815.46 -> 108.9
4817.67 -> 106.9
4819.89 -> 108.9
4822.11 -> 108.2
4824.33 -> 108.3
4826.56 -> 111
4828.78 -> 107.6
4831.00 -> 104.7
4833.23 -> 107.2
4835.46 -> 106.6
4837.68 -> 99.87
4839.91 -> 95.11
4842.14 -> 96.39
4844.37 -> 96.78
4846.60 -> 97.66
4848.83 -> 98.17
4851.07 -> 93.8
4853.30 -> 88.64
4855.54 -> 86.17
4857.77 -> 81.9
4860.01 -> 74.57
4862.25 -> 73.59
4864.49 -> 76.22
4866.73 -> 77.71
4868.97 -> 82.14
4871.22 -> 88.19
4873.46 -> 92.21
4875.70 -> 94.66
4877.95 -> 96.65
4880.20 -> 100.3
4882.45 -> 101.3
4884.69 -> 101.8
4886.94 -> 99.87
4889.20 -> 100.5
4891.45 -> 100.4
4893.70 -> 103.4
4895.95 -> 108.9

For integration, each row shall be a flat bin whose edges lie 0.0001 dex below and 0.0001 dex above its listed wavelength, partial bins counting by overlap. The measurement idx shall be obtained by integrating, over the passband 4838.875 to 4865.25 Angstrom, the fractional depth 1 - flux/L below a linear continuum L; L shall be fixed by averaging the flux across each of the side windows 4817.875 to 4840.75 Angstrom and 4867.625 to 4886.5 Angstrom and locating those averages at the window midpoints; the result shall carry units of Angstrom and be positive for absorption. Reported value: 3.2 Angstrom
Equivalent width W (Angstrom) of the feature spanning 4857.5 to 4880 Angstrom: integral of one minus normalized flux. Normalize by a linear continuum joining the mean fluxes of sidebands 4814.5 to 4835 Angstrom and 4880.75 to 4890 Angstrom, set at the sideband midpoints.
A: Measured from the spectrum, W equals 4.0 Angstrom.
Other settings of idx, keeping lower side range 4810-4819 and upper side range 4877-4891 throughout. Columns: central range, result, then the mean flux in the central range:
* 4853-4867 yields 3.2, 79.4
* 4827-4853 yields 1.4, 100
